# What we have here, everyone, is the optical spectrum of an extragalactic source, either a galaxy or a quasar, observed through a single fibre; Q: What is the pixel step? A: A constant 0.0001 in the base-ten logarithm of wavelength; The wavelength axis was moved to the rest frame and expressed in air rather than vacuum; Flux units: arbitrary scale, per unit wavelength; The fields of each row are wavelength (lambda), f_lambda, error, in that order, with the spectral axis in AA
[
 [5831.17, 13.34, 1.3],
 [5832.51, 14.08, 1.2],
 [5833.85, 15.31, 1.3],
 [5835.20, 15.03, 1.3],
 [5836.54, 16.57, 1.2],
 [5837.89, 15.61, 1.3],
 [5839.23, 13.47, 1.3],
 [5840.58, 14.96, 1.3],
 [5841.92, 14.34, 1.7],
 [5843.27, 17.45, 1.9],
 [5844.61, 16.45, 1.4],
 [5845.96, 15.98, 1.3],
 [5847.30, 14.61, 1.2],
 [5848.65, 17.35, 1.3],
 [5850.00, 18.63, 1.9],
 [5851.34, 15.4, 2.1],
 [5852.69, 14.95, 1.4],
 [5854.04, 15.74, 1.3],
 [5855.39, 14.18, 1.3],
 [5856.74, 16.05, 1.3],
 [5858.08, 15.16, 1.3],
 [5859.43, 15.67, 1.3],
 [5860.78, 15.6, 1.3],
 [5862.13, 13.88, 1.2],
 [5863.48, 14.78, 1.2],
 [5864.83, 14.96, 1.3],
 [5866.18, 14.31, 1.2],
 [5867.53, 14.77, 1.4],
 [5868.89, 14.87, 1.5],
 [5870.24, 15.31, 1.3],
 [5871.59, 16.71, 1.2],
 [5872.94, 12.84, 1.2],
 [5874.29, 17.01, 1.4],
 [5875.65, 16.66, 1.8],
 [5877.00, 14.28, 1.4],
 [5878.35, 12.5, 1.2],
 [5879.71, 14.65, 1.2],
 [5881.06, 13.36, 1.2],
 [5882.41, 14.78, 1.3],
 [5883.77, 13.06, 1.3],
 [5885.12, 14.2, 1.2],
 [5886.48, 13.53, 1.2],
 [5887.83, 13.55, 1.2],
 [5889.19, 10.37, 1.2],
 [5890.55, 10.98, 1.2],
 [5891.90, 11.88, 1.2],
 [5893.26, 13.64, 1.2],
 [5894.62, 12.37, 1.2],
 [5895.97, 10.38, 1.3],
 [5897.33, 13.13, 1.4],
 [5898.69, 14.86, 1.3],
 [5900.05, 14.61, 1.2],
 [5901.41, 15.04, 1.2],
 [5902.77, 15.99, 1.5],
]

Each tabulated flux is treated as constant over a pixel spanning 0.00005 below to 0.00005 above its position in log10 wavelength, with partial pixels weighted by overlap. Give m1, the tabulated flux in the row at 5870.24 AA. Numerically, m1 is 15.31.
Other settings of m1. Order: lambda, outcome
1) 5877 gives 14.28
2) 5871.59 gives 16.71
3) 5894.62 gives 12.37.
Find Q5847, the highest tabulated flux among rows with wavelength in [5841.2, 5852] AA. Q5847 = 18.63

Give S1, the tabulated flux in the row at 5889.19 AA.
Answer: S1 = 10.37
